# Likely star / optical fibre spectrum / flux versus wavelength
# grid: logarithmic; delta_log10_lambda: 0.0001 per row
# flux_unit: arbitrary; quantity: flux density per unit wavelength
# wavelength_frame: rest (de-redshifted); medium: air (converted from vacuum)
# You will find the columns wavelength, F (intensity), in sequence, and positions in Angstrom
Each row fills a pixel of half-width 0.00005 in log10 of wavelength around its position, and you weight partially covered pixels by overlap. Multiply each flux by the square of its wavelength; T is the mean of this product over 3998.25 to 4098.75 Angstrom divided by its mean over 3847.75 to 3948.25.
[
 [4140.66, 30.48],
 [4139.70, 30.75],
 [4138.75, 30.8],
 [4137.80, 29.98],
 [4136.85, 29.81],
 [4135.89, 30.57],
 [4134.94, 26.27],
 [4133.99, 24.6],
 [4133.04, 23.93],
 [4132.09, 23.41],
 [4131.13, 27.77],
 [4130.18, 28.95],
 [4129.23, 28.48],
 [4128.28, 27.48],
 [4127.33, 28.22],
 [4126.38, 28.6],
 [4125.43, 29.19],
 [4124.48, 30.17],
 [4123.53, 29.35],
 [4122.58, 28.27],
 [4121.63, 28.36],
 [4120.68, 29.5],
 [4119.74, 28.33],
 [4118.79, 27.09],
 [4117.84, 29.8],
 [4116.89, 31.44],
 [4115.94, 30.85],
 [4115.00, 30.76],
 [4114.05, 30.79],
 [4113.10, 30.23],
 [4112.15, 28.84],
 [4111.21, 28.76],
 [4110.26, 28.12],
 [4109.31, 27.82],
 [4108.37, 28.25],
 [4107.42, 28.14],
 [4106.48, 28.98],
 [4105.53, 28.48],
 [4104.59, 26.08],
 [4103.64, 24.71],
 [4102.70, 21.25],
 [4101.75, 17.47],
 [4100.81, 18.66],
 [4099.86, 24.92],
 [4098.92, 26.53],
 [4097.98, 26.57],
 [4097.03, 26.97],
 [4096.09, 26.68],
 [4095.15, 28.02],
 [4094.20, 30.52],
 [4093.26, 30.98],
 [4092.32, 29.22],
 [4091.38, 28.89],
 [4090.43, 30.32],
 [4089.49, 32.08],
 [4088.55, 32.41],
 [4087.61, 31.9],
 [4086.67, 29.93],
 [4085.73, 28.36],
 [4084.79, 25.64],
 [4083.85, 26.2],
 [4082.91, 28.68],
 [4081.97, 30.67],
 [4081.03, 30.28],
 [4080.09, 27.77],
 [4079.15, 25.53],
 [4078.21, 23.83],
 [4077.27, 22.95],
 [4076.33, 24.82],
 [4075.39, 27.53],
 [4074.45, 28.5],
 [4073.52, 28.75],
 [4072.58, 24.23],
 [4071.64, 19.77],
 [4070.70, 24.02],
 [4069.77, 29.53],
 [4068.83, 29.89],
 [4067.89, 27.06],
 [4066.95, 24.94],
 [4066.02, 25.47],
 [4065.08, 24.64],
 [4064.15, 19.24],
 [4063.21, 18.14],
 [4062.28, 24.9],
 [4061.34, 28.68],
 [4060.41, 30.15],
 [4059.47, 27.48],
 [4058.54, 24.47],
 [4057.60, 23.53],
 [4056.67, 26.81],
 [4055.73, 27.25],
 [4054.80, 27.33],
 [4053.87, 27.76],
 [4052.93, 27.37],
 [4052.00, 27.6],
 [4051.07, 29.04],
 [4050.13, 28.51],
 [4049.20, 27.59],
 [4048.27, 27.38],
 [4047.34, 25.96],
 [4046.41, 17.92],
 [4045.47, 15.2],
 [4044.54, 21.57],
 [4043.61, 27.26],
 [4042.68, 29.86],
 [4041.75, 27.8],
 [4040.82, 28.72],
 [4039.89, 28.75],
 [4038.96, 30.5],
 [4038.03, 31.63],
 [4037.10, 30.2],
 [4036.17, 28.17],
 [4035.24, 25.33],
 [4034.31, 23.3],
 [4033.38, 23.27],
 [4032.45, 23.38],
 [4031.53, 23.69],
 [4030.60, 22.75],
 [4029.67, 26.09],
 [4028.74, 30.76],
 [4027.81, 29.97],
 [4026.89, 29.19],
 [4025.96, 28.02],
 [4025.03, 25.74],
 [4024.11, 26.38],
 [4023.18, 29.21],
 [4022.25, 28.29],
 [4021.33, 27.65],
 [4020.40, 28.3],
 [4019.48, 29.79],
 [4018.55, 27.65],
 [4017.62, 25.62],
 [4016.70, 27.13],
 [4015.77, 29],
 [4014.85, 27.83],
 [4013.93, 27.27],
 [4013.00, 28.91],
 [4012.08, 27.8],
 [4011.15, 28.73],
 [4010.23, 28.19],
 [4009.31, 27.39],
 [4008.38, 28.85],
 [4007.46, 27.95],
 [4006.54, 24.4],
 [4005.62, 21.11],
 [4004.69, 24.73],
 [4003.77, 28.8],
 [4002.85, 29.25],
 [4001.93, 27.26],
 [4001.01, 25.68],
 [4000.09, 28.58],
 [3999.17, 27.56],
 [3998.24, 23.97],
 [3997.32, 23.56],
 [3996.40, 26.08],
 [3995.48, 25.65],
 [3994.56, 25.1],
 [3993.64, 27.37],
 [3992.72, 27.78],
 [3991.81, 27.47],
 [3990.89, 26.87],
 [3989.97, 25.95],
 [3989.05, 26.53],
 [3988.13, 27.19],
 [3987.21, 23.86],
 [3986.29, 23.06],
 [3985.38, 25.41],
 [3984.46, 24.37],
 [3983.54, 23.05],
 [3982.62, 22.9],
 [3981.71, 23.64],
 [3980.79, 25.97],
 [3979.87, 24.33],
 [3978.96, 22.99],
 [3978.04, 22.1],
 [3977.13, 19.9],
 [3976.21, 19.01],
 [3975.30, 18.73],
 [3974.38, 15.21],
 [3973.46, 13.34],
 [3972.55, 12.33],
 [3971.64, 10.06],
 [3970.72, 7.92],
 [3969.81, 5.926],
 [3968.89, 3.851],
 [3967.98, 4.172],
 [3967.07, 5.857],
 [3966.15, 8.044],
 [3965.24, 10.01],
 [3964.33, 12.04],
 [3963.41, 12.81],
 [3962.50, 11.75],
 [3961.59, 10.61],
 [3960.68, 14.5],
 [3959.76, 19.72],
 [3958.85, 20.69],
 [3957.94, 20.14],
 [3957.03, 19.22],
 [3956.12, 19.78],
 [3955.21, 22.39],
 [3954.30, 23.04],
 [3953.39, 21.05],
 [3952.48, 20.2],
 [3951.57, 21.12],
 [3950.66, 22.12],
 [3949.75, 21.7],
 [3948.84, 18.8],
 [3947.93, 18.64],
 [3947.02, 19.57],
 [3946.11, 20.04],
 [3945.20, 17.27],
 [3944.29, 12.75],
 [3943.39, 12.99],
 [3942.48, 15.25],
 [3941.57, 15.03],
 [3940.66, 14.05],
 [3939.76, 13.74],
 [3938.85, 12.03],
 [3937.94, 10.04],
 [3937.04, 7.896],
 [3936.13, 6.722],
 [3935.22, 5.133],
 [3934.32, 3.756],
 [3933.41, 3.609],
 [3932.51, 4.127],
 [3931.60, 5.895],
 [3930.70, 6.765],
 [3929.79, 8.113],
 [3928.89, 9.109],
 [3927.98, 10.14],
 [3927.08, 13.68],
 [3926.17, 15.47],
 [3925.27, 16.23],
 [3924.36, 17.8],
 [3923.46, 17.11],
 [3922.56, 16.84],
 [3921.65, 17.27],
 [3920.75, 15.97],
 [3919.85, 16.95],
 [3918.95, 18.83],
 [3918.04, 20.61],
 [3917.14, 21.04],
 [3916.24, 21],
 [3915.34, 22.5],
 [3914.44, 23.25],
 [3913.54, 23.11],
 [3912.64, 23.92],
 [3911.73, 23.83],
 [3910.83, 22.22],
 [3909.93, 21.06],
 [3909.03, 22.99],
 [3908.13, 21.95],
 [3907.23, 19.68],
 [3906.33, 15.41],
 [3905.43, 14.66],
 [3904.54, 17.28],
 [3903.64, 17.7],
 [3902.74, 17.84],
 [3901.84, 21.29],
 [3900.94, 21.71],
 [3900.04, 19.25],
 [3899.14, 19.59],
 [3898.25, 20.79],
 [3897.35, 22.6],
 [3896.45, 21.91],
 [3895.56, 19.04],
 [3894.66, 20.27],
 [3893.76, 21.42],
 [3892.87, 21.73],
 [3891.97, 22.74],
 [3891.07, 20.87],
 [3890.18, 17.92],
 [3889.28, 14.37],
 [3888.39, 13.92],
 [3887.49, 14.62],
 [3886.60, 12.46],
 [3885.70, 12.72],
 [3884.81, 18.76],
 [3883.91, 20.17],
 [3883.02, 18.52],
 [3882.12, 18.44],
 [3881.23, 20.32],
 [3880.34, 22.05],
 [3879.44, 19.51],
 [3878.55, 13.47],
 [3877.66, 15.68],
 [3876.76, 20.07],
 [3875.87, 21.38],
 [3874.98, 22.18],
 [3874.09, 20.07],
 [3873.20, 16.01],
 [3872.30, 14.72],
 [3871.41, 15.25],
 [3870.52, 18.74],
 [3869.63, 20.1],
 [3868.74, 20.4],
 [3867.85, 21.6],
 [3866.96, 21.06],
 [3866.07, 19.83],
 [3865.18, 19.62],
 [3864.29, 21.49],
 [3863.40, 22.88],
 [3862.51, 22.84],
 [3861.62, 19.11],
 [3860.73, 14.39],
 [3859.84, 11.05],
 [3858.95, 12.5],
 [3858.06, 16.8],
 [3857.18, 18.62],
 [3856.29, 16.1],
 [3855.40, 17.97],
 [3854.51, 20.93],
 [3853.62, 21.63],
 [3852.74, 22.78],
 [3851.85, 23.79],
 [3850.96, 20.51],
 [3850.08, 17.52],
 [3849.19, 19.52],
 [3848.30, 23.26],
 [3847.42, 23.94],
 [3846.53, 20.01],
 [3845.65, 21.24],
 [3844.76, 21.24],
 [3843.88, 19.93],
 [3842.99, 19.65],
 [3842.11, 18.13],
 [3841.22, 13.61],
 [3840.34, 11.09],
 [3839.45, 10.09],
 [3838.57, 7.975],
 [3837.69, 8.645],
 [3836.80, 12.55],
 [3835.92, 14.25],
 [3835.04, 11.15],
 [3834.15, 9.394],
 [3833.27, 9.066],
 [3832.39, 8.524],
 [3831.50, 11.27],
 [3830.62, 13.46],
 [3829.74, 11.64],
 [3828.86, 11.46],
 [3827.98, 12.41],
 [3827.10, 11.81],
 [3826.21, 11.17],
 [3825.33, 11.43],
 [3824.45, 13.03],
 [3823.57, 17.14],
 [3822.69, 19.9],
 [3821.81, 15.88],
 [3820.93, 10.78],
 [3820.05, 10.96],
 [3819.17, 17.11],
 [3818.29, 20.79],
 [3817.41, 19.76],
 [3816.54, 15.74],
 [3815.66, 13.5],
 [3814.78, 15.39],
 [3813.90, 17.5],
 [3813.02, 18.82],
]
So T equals 1.7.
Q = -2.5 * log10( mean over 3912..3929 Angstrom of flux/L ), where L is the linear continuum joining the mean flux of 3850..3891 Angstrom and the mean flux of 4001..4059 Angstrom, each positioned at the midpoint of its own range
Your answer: 0.16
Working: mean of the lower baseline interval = 18.4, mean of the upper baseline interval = 26.9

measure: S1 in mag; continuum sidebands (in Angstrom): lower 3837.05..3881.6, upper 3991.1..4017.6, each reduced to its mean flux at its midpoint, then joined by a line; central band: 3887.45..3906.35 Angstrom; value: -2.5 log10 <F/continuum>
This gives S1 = 0.08 mag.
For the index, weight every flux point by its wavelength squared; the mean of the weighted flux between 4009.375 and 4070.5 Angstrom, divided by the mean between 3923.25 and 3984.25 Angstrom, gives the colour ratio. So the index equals 1.9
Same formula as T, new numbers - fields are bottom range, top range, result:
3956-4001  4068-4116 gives 1.49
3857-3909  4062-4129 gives 1.63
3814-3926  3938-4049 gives 1.35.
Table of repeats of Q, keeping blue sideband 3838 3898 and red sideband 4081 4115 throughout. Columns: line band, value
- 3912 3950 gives 0.39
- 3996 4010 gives -0.10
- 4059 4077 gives 0.04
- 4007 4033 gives -0.12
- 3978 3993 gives -0.07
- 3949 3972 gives 0.44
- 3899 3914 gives 0.00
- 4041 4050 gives 0.04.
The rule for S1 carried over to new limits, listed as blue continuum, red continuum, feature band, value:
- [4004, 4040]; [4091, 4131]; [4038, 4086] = 0.05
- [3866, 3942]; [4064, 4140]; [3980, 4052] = -0.16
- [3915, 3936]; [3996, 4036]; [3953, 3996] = 0.11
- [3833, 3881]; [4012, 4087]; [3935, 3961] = 0.29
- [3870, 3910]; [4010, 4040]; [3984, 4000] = -0.02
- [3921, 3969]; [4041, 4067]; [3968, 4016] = -0.21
